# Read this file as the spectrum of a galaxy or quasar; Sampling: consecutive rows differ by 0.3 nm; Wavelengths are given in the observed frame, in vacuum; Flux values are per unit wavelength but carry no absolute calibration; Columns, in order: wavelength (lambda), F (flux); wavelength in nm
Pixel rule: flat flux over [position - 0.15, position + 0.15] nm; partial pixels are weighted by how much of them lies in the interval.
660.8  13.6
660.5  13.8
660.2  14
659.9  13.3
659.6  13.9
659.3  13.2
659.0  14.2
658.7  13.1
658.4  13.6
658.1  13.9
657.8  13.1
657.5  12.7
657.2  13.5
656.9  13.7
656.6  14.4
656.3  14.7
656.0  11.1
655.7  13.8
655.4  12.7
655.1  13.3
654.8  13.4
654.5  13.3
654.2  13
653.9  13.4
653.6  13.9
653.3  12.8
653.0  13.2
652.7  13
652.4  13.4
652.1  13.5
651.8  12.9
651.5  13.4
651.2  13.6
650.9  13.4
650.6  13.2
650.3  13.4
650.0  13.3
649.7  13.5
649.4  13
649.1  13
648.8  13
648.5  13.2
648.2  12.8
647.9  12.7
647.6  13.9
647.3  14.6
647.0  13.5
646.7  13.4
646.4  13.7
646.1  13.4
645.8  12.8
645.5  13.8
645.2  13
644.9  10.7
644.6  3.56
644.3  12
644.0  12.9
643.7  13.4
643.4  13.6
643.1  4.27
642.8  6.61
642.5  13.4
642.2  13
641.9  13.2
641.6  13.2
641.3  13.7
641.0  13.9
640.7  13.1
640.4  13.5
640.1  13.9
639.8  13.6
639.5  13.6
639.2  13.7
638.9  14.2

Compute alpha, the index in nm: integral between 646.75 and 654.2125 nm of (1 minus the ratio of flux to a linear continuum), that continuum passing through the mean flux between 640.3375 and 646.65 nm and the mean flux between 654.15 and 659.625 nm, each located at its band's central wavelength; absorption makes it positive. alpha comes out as -0.36 nm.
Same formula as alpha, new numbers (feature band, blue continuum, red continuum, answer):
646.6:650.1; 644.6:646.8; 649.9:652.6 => -0.14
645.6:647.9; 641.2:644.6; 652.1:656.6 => -0.30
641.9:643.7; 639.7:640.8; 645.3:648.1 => 0.38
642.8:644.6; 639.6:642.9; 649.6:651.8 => 0.39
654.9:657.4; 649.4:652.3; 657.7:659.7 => 0.02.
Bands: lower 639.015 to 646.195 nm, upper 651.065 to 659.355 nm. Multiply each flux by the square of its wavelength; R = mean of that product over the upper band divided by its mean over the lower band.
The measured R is 1.1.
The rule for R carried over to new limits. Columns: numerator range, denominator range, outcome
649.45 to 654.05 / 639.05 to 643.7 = 1.11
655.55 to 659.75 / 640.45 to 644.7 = 1.22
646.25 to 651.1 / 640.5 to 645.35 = 1.18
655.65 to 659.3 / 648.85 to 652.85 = 1.04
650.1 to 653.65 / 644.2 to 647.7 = 1.10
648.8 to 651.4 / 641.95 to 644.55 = 1.24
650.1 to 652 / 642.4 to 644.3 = 1.27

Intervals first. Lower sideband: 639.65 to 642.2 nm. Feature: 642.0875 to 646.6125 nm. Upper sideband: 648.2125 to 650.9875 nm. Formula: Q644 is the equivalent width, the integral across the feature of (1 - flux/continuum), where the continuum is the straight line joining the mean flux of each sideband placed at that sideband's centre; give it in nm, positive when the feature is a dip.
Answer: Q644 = 0.68 nm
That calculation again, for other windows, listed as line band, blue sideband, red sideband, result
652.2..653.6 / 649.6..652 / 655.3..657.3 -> 0.02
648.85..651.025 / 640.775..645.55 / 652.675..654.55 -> -0.11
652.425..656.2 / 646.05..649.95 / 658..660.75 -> 0.12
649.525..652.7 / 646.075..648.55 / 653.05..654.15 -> 0.01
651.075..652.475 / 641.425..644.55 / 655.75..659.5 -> -0.08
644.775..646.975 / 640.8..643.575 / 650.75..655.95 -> -0.15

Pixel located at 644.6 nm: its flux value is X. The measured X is 3.56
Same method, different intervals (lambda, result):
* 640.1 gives 13.9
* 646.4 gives 13.7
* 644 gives 12.9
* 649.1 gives 13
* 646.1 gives 13.4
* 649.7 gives 13.5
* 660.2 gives 14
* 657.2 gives 13.5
